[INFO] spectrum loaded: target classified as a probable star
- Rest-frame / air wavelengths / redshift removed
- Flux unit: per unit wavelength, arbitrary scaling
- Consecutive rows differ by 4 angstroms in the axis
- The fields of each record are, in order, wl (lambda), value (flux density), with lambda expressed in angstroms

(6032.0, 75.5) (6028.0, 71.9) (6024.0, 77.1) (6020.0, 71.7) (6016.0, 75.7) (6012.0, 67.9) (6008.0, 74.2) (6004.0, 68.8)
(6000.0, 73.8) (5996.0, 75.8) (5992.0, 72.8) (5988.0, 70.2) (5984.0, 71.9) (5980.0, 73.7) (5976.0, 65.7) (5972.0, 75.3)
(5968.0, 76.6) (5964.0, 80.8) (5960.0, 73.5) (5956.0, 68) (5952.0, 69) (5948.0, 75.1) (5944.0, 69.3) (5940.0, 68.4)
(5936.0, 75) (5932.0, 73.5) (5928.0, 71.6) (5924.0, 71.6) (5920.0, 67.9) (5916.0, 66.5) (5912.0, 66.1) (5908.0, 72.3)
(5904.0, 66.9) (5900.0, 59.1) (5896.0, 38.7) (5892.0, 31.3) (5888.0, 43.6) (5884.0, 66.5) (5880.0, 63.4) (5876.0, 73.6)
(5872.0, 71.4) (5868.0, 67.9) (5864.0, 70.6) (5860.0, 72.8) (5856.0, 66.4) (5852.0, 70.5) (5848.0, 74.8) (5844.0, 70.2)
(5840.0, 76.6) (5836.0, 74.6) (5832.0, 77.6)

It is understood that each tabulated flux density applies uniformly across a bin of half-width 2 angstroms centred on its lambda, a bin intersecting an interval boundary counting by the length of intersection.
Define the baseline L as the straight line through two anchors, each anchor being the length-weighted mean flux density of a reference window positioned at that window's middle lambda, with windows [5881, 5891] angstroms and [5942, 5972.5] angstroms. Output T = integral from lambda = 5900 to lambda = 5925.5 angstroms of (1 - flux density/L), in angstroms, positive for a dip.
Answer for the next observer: -2.9 angstroms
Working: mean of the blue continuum 53.5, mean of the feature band 67.7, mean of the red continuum 73.4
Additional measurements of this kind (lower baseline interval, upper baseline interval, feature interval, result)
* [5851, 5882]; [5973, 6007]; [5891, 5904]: 4.2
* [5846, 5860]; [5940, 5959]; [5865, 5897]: 5.7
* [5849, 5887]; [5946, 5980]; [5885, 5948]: 6.9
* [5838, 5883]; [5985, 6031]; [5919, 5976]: -0.4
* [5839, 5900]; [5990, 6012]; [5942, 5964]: -0.8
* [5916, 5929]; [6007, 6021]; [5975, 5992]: 0.1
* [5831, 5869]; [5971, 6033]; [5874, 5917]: 8.1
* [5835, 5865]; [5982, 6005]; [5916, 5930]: 0.5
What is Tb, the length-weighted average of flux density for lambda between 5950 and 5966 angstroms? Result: 72.8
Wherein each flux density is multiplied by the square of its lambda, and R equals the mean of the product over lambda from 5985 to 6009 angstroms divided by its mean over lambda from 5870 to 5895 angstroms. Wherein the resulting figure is 1.31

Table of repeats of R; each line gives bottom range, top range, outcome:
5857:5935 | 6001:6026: 1.18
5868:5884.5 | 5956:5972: 1.13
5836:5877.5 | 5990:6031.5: 1.07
